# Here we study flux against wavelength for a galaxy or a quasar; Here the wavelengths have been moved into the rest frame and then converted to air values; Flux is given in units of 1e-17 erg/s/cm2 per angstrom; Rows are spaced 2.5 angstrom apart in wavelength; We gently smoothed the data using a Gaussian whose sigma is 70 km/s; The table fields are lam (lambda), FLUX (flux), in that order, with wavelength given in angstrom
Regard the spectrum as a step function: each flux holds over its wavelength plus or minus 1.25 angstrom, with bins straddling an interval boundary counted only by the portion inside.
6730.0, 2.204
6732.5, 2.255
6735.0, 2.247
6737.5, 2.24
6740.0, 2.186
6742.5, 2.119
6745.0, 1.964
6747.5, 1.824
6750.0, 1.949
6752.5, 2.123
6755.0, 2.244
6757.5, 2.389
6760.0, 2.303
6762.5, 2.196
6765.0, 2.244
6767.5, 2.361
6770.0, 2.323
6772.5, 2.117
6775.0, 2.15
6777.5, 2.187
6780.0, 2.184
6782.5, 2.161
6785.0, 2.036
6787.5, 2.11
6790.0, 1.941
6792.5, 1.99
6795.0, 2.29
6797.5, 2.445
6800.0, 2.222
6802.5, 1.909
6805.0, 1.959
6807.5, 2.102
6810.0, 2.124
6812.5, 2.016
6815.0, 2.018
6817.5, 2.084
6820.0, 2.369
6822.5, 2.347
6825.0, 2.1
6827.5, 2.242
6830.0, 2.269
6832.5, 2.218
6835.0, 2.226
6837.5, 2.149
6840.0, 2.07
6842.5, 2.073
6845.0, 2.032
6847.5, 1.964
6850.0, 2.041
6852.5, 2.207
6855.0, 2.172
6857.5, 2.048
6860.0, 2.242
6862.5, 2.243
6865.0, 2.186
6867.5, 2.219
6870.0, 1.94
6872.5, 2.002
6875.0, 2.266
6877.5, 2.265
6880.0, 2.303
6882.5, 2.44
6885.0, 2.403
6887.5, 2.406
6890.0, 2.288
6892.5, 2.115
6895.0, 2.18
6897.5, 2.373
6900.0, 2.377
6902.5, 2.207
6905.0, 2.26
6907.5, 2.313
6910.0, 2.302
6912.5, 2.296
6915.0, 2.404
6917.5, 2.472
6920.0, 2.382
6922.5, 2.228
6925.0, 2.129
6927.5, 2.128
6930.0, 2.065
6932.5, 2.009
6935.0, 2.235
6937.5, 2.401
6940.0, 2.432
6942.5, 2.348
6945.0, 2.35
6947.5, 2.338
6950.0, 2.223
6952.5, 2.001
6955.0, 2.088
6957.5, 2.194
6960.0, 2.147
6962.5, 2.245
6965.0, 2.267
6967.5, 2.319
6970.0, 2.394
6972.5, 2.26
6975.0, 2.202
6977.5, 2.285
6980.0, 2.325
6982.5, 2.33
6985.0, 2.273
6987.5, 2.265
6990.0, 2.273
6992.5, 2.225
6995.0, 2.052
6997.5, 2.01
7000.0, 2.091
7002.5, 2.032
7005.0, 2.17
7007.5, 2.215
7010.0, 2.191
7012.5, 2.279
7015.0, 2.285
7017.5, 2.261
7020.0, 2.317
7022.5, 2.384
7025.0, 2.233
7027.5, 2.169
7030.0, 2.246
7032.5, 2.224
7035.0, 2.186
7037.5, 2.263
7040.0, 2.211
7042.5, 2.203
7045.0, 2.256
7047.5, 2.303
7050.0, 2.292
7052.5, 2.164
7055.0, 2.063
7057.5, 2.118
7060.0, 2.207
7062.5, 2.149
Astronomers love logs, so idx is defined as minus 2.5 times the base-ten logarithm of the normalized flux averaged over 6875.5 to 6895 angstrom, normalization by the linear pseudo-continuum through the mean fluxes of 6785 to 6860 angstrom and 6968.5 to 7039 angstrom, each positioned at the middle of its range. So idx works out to -0.07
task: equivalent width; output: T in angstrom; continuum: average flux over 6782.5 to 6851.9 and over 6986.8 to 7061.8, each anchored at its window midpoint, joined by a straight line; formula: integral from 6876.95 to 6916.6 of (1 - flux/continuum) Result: -2.8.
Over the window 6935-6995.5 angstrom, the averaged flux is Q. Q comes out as 2.26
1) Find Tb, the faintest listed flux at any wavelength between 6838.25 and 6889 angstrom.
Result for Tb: 1.94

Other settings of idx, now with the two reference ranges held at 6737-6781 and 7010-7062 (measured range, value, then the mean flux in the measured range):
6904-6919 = -0.07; 2.34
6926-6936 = 0.05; 2.11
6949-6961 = 0.04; 2.13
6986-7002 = 0.04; 2.15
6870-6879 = 0.02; 2.15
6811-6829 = 0.01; 2.17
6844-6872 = 0.04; 2.12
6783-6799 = 0.02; 2.14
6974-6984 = -0.03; 2.29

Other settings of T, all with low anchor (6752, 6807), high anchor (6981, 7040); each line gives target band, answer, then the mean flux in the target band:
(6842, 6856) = 0.7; 2.08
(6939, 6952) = -0.7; 2.32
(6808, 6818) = 0.6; 2.06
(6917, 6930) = -0.2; 2.24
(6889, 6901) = -0.4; 2.26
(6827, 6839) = -0.2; 2.22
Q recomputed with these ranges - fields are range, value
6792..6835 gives 2.16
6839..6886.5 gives 2.17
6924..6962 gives 2.21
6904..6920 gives 2.35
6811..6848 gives 2.15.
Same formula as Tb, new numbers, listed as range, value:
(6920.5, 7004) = 2.001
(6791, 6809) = 1.909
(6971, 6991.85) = 2.202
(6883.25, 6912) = 2.115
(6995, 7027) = 2.01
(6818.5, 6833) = 2.1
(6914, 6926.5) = 2.129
